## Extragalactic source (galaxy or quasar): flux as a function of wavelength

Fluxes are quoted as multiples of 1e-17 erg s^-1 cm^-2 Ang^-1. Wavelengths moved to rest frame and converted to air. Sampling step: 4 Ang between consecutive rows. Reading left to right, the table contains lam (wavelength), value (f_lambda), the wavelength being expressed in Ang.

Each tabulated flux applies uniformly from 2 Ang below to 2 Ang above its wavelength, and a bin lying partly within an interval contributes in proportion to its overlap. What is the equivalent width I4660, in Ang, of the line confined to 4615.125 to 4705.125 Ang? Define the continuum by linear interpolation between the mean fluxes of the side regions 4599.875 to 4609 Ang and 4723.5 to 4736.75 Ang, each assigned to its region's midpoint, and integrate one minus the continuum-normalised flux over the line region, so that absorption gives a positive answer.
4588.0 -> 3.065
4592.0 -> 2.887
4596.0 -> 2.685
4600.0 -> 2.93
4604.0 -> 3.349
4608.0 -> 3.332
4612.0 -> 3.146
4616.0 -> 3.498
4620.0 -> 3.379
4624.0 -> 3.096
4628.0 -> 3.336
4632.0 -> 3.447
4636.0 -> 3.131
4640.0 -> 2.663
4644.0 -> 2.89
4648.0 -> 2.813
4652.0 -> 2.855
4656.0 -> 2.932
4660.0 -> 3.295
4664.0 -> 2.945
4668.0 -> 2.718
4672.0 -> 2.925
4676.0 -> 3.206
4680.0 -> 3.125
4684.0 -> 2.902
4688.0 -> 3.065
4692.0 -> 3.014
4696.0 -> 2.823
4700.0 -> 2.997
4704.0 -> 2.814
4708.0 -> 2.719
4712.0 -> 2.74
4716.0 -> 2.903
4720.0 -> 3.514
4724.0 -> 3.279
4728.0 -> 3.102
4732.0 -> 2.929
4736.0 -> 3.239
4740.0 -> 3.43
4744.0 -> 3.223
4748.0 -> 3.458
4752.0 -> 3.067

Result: 4.3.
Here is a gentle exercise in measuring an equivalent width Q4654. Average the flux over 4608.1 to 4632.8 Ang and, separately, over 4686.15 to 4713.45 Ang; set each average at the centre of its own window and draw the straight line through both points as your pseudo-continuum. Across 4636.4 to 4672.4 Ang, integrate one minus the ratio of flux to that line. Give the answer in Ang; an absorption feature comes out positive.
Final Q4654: 2.6 Ang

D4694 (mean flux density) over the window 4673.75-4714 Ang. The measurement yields 2.94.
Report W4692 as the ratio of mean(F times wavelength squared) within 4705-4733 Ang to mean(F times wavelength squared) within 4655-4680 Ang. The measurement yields 1.0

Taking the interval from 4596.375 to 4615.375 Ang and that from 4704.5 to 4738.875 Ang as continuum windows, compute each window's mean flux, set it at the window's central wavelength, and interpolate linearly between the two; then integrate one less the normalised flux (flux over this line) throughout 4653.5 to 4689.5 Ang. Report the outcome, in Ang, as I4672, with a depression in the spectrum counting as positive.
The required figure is 1.1 Ang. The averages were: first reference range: 3.17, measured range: 3.01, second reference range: 3.05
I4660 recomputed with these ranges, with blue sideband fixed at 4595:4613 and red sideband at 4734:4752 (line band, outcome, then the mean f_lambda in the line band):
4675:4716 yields 3.9 Ang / 2.93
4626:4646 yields 0.4 Ang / 3.09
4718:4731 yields 0.0 Ang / 3.27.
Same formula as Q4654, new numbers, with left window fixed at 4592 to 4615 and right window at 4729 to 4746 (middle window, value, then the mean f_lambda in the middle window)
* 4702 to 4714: 1.6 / 2.76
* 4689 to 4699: 0.7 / 2.94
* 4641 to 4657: 1.4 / 2.86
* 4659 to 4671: 0.7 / 2.96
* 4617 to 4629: -0.7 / 3.28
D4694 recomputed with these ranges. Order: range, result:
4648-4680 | 2.98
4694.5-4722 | 2.93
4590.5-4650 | 3.11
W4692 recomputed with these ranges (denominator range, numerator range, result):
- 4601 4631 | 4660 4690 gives 0.93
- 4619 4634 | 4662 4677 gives 0.90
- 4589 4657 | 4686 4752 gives 1.04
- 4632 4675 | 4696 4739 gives 1.05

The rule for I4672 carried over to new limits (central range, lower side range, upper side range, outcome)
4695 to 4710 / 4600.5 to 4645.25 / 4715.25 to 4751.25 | 1.8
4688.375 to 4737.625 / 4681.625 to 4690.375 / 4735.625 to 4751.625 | 2.2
